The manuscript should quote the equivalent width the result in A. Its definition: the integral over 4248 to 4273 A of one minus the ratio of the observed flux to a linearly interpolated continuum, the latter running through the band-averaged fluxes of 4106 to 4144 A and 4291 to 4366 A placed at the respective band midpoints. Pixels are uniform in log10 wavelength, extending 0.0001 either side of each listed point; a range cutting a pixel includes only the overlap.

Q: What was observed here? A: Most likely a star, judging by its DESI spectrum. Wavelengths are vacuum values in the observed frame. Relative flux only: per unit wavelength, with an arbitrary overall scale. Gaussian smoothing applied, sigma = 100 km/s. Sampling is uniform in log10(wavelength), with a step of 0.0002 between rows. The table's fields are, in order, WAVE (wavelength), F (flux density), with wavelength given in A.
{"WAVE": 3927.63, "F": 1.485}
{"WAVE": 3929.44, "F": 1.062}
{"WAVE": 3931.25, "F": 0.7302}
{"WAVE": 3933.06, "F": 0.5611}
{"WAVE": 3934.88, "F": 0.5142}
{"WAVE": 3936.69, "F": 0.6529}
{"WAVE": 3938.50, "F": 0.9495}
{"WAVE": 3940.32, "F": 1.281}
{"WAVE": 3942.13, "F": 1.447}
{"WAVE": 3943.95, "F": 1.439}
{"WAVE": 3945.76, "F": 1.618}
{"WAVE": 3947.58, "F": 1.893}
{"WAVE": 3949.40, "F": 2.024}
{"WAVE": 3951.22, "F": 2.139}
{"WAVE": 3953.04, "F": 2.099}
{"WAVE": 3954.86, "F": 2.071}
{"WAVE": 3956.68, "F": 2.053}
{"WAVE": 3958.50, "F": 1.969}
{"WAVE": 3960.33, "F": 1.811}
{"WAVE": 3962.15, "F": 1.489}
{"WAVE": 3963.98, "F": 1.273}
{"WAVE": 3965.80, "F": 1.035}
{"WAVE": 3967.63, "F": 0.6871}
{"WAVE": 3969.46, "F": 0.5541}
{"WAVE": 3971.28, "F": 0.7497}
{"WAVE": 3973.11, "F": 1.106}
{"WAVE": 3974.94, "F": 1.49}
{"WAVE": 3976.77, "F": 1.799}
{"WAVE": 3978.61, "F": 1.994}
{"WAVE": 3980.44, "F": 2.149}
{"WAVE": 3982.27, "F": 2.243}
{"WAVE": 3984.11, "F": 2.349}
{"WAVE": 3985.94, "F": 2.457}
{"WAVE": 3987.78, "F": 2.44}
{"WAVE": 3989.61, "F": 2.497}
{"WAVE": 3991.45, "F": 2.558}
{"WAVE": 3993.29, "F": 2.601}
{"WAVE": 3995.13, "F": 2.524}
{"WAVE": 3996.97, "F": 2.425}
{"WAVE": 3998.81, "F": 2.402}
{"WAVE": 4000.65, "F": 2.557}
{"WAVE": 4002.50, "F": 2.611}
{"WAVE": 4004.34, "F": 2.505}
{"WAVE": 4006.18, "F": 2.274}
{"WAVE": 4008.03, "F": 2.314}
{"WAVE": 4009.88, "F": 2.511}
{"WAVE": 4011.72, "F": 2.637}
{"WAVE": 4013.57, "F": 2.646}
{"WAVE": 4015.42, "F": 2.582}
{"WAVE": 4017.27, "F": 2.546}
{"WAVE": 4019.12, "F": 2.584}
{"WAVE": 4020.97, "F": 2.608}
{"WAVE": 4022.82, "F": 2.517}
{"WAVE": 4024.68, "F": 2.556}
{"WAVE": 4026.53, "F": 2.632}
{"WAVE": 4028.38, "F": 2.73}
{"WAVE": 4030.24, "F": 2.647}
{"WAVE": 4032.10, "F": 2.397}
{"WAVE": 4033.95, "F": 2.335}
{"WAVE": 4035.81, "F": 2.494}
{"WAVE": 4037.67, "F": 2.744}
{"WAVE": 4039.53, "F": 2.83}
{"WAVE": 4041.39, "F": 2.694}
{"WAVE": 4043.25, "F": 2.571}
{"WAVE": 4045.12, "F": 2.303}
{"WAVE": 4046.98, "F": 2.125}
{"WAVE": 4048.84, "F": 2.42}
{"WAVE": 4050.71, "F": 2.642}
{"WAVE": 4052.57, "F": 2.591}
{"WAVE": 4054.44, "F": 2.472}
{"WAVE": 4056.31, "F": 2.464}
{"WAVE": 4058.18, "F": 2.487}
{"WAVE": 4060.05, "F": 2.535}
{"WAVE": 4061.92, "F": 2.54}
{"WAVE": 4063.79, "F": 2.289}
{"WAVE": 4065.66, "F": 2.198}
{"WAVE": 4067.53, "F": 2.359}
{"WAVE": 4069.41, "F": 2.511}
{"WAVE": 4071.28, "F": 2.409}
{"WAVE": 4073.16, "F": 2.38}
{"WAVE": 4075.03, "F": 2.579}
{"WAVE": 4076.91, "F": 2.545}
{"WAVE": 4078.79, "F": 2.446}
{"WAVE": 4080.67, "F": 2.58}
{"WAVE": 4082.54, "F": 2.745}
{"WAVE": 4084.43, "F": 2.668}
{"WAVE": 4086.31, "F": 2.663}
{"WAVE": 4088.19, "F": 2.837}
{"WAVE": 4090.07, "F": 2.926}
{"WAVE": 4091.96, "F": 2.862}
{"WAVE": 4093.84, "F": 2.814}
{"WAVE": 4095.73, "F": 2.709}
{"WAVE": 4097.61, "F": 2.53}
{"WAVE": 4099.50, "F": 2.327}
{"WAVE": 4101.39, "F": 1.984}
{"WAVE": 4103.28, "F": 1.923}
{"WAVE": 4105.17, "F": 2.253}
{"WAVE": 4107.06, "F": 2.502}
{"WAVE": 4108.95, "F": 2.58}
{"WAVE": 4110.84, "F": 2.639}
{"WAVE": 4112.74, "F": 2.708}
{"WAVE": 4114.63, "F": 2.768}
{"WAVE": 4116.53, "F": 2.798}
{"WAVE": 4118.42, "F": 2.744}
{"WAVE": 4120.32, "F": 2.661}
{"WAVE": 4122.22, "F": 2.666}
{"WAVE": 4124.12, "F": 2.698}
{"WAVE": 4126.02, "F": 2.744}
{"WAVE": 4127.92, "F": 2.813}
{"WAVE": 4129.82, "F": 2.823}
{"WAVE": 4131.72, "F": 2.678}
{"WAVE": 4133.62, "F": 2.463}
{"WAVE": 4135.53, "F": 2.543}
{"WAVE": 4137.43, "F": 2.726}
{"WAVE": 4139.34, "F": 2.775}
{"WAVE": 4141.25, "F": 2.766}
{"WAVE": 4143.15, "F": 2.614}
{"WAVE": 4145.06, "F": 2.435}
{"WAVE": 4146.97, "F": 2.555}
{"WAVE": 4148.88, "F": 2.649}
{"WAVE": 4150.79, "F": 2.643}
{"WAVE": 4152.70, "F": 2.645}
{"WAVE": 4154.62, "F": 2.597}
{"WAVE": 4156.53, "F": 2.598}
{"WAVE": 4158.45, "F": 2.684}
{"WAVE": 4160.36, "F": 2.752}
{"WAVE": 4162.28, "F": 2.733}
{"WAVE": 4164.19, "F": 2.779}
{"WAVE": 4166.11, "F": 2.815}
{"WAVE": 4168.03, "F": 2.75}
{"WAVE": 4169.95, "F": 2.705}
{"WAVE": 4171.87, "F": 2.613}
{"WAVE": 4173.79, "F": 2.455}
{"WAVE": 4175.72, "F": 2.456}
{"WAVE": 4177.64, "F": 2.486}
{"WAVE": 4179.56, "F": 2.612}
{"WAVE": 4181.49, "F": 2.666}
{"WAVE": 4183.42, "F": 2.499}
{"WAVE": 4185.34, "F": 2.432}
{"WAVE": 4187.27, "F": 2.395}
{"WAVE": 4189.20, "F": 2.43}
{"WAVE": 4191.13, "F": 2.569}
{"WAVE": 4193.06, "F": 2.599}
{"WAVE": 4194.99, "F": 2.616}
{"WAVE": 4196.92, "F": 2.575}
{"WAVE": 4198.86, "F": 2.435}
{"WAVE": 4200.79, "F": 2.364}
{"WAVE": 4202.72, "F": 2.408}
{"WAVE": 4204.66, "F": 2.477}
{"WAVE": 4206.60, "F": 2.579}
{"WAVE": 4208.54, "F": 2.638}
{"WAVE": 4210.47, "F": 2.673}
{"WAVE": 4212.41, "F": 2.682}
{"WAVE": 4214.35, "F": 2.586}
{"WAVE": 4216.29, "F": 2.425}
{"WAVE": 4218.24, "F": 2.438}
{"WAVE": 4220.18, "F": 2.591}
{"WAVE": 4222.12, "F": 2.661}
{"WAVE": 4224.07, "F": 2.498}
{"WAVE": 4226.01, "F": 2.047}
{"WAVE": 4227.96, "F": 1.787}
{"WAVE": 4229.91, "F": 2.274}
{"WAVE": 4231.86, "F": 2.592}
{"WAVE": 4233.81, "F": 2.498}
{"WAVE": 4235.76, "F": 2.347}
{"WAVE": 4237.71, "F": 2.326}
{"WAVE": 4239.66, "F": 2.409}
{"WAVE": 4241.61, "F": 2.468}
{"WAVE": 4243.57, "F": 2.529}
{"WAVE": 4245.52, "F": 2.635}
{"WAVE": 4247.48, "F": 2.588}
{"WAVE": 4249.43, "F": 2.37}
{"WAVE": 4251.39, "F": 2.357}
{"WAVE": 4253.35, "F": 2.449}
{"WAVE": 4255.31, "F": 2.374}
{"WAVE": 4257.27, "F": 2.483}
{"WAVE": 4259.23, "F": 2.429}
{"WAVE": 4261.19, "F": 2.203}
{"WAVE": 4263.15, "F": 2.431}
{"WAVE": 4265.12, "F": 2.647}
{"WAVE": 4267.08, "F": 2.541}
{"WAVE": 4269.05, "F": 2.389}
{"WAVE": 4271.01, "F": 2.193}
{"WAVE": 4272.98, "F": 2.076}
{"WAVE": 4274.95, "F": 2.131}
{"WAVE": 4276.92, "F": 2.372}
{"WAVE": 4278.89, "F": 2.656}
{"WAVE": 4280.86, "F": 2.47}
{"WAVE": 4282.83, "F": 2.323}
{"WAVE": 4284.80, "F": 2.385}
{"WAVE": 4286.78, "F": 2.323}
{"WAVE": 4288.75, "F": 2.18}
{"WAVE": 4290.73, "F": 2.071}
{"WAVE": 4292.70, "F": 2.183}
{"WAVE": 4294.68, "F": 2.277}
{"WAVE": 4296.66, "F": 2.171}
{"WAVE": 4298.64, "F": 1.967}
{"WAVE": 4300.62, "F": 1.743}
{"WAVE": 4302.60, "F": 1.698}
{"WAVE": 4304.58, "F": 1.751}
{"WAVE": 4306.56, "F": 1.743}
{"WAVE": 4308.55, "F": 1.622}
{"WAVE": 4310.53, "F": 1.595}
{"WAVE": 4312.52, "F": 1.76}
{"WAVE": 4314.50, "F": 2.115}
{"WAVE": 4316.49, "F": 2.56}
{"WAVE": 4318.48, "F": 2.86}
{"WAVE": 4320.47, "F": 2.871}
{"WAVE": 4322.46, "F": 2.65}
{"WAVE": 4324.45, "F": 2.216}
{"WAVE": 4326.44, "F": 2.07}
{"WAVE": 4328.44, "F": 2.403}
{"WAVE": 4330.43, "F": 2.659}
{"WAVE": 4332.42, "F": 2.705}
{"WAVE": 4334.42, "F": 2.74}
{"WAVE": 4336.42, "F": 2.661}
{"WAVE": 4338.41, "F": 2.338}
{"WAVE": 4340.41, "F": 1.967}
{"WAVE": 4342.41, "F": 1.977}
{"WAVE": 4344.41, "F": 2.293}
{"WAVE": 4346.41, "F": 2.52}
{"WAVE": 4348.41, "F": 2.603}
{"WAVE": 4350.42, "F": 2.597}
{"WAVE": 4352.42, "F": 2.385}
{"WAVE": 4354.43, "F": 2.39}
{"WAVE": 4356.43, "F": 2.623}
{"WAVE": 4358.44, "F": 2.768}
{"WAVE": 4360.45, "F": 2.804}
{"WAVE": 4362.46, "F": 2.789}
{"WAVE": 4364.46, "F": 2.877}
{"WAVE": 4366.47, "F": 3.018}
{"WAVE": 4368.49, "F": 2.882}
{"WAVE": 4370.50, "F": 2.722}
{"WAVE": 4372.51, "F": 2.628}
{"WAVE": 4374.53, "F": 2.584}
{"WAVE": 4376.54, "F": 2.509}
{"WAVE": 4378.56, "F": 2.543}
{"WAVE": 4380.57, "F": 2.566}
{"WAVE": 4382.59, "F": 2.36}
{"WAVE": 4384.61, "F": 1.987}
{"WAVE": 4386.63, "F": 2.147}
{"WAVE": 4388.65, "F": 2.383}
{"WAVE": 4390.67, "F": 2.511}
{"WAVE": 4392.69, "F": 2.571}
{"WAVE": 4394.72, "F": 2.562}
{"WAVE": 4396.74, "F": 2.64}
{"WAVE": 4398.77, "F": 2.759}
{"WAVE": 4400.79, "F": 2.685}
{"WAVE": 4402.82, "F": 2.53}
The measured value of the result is 0.5 A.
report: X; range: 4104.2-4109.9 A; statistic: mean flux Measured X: 2.45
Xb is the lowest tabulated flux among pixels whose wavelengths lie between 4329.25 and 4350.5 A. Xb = 1.967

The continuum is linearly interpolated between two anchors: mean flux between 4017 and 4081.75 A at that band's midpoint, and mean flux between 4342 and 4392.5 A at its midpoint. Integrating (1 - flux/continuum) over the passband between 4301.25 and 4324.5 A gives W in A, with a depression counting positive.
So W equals 3.9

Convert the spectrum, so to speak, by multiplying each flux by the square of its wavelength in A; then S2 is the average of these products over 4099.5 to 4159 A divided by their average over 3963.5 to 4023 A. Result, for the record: 1.3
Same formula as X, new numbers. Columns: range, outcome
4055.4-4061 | 2.49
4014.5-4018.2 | 2.56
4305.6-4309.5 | 1.68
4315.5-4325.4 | 2.63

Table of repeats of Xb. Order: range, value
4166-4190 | 2.395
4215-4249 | 1.787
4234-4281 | 2.076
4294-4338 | 1.595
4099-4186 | 1.923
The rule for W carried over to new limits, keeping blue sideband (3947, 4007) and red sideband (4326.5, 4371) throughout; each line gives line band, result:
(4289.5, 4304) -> 2.8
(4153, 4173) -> -3.8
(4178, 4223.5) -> -4.1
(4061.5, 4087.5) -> -4.6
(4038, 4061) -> -4.8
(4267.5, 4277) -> 0.8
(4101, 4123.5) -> -3.6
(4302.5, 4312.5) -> 3.2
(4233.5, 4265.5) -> -0.4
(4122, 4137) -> -3.2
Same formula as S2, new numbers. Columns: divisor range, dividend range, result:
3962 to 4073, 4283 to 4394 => 1.21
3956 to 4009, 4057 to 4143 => 1.39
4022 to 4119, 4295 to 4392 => 1.07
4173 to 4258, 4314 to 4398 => 1.09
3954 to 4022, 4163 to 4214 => 1.35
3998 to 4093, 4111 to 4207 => 1.09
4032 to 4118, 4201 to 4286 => 1.04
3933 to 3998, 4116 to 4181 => 1.70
